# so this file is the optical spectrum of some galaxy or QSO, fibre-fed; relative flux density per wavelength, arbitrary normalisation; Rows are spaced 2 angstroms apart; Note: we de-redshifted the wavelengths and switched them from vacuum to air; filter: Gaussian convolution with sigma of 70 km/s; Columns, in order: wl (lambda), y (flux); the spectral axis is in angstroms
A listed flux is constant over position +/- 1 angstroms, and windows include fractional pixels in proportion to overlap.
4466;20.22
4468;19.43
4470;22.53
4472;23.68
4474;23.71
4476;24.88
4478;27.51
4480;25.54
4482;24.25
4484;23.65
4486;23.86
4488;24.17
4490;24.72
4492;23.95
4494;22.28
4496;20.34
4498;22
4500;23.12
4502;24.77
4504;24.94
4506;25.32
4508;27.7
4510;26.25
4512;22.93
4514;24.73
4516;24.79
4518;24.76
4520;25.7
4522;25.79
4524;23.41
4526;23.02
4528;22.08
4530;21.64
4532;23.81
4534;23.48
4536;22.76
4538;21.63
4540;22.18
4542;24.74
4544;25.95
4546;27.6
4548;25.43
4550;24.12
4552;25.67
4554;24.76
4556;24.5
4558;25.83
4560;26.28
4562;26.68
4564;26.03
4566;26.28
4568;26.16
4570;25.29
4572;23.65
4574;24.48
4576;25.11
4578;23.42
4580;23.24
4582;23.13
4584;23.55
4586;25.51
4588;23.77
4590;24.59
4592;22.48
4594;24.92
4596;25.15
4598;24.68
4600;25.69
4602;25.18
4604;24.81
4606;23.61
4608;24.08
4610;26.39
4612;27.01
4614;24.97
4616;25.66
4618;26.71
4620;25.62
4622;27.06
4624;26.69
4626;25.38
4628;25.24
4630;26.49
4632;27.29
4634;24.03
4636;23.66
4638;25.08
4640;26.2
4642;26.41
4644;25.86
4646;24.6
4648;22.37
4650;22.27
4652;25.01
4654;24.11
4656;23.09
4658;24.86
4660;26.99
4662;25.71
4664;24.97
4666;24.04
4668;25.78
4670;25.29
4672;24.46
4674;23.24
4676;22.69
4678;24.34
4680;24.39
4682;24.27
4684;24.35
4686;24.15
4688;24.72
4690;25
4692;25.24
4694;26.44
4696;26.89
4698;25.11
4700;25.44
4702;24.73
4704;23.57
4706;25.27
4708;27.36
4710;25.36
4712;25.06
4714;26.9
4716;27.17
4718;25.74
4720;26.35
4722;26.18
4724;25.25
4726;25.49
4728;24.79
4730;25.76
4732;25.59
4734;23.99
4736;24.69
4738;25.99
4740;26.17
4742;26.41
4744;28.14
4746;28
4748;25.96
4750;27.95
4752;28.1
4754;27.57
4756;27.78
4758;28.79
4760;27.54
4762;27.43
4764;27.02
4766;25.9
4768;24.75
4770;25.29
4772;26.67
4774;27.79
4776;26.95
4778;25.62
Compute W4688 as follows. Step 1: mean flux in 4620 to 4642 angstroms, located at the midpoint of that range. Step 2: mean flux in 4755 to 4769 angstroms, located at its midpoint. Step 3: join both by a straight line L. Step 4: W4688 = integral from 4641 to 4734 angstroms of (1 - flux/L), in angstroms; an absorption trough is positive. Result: 4.4 angstroms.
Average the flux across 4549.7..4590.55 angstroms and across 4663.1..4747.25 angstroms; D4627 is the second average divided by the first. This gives 1.0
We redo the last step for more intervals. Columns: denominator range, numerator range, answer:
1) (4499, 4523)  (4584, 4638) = 1.01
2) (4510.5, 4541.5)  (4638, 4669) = 1.05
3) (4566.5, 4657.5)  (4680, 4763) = 1.04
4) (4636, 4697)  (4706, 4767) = 1.07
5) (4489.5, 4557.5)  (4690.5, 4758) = 1.08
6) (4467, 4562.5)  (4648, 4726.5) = 1.03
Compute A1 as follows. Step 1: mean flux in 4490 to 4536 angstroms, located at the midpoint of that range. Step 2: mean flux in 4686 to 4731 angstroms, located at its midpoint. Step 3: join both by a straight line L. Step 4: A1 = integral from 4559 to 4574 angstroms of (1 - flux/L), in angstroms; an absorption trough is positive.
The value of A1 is -0.79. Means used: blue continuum 23.9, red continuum 25.6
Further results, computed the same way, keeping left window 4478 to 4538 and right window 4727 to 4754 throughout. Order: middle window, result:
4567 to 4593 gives 0.57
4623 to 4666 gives 0.55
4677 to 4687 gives 0.56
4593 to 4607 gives 0.03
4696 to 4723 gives 0.27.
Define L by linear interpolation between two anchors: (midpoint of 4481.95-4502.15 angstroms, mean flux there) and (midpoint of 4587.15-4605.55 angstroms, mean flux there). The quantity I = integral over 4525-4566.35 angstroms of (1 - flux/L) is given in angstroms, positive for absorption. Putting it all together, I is -0.9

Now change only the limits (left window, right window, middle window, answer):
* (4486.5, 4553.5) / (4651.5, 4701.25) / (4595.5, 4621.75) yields -0.9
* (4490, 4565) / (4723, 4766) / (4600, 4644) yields -0.5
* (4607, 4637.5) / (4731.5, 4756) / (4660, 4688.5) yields 1.7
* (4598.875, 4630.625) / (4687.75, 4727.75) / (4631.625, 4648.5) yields 0.4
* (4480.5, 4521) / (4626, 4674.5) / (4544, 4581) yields -1.2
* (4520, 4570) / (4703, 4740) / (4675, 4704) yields 0.7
